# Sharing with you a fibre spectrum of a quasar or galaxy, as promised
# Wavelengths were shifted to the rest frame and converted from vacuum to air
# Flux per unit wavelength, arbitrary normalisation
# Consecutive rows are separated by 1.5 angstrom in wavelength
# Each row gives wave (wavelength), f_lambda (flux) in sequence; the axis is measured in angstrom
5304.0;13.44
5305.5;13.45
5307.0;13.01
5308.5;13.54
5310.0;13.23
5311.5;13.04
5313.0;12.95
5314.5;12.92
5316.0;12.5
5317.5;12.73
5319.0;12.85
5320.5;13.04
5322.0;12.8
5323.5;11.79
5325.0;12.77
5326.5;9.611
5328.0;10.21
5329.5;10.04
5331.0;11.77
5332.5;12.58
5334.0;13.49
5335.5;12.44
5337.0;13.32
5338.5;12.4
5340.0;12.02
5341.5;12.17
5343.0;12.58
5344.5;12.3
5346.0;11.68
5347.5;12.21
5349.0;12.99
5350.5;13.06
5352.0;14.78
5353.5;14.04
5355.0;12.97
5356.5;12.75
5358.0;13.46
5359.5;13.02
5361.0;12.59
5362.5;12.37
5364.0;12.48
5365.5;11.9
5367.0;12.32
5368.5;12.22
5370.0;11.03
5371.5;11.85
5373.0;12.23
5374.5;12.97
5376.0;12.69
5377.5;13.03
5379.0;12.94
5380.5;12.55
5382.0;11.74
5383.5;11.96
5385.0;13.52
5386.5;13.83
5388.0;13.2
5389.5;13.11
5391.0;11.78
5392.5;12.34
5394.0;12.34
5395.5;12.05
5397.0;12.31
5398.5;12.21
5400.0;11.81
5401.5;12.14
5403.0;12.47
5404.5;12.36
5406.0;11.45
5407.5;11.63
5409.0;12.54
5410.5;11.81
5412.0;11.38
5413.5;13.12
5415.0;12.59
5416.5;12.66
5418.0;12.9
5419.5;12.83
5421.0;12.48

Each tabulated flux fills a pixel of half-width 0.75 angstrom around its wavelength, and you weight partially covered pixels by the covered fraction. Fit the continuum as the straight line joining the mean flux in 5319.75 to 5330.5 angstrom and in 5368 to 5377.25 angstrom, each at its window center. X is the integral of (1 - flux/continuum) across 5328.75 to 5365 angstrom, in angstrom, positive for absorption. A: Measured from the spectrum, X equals -2.5 angstrom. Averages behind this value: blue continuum 11.5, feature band 12.6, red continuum 12.2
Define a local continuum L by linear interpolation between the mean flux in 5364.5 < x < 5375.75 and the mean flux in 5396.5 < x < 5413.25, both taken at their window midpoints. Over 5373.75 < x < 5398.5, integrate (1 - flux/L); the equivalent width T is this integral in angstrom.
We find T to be -1.14 angstrom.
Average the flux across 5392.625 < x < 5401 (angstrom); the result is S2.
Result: 12.2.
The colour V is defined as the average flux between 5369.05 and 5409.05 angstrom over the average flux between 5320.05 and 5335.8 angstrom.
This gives 1.05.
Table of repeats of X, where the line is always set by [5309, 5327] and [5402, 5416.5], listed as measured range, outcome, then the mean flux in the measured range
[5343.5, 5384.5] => -0.8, 12.6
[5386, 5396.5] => -0.3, 12.6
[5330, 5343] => 0.0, 12.5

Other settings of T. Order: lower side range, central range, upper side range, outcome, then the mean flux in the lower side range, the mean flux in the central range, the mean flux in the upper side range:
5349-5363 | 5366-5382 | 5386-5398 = 0.7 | 13.2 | 12.3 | 12.6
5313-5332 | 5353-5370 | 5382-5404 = -0.5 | 12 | 12.6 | 12.5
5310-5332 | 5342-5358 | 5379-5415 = -1.0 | 12.1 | 12.9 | 12.4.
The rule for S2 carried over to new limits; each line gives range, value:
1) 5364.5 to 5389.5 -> 12.5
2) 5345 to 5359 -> 13.1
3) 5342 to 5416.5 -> 12.5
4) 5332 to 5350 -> 12.5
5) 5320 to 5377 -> 12.4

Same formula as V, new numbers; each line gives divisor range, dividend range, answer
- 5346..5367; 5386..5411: 0.95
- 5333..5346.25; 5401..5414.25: 0.97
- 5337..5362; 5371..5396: 0.98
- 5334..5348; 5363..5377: 0.98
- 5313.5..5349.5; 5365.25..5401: 1.02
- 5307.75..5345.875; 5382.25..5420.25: 1.00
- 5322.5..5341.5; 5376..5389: 1.08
